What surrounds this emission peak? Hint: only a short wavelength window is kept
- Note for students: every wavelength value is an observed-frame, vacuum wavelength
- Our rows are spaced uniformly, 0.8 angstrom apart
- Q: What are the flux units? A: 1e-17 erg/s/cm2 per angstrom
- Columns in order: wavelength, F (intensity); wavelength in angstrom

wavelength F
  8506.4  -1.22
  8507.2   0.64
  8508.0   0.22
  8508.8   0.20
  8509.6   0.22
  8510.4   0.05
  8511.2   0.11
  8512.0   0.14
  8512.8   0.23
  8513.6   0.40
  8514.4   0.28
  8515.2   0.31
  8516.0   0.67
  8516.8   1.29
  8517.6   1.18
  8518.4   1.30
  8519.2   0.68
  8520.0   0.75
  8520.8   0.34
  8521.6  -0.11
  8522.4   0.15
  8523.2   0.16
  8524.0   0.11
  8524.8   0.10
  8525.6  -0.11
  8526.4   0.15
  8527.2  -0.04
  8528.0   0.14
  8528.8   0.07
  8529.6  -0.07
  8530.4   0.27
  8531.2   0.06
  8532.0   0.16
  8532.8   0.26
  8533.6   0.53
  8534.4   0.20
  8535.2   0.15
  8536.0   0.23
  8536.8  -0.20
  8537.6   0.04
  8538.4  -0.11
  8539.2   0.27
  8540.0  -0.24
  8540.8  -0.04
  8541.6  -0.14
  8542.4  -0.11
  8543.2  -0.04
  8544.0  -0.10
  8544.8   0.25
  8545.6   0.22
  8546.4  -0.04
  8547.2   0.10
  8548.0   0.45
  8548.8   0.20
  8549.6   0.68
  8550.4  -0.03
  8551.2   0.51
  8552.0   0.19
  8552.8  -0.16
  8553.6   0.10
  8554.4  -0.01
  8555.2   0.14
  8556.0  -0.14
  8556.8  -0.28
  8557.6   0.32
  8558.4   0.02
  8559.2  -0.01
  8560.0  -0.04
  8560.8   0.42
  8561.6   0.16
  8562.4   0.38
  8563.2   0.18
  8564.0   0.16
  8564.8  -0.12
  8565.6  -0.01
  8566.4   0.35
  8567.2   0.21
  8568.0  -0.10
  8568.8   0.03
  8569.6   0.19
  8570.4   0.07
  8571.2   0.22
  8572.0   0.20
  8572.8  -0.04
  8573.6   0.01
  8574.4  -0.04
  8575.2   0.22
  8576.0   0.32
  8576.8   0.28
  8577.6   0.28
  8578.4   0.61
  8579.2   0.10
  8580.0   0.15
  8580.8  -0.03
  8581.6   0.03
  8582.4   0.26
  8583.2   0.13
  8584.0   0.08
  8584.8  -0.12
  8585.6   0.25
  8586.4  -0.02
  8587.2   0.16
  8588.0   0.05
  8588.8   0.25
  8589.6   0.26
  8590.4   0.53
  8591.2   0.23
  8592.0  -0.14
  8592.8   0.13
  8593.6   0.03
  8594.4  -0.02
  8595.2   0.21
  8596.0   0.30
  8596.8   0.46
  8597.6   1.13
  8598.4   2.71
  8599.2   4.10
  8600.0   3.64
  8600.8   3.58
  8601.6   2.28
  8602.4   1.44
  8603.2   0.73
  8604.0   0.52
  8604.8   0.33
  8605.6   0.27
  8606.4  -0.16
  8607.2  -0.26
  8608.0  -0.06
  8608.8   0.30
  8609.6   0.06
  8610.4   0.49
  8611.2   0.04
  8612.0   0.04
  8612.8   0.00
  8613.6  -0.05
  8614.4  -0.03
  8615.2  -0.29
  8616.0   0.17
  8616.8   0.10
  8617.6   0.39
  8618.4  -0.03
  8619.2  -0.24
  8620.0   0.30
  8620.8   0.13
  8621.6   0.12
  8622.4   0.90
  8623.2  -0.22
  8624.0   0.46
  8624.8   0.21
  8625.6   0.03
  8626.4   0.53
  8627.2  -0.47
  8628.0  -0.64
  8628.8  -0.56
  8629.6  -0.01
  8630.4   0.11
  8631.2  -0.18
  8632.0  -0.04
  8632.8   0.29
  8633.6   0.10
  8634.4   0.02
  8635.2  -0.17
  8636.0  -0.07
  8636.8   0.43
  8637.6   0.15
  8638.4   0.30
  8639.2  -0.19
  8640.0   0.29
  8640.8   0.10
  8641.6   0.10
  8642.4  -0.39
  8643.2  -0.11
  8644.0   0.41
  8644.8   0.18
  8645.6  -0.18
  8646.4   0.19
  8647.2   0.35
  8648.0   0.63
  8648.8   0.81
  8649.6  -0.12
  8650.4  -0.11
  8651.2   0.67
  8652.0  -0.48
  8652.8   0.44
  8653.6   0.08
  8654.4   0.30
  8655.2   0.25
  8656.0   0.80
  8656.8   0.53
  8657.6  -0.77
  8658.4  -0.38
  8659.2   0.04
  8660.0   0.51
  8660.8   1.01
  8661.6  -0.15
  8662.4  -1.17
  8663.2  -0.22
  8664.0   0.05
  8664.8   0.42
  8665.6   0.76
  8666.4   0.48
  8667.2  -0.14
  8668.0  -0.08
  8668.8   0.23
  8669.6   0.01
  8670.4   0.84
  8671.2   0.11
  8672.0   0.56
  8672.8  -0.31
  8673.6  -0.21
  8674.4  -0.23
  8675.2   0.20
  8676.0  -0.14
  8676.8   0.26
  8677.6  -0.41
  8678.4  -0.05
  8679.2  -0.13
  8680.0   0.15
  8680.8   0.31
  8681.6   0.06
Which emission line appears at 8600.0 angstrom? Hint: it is [O III] 5007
